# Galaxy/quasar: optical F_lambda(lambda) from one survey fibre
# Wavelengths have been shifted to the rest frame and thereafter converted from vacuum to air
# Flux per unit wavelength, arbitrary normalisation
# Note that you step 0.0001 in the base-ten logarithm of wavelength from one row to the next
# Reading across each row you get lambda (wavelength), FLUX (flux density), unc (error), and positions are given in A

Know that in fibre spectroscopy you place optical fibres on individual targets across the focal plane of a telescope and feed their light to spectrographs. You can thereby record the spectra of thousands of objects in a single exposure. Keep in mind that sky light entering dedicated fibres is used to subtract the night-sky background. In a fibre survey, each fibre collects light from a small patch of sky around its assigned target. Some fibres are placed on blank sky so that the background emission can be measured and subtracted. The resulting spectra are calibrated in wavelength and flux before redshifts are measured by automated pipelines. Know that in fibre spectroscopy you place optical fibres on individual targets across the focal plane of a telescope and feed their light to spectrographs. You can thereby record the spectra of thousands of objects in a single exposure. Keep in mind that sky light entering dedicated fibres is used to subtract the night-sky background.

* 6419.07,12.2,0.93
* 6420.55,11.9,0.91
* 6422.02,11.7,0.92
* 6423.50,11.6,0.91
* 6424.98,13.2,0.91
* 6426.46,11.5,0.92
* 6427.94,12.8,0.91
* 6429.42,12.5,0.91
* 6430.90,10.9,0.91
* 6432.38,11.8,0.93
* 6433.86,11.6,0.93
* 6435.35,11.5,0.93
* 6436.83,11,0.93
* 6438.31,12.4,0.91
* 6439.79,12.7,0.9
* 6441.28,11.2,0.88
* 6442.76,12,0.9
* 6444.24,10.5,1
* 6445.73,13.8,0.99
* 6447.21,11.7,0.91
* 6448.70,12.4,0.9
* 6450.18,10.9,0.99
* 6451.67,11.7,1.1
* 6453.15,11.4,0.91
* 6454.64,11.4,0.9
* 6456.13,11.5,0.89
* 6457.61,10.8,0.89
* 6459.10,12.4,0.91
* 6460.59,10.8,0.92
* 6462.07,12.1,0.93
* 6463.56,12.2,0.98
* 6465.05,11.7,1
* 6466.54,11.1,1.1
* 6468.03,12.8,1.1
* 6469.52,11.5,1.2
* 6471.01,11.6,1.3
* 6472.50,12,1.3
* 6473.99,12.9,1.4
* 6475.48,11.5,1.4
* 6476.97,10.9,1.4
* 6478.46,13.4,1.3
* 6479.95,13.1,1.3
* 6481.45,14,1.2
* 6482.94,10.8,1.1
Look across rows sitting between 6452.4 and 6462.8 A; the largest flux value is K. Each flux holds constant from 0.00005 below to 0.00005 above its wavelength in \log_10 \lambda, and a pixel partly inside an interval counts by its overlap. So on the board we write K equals 12.4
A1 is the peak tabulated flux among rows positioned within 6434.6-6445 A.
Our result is 12.7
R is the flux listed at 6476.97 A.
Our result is 10.9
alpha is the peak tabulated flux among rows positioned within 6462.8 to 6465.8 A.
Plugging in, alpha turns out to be 12.2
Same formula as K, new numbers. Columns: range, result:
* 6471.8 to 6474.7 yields 12.9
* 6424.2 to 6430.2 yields 13.2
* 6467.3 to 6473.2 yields 12.8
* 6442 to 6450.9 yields 13.8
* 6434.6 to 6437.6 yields 11.5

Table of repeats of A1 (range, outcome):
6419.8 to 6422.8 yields 11.9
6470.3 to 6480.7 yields 13.4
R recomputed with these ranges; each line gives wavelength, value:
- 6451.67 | 11.7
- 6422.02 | 11.7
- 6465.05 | 11.7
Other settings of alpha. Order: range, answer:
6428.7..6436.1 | 12.5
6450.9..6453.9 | 11.7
